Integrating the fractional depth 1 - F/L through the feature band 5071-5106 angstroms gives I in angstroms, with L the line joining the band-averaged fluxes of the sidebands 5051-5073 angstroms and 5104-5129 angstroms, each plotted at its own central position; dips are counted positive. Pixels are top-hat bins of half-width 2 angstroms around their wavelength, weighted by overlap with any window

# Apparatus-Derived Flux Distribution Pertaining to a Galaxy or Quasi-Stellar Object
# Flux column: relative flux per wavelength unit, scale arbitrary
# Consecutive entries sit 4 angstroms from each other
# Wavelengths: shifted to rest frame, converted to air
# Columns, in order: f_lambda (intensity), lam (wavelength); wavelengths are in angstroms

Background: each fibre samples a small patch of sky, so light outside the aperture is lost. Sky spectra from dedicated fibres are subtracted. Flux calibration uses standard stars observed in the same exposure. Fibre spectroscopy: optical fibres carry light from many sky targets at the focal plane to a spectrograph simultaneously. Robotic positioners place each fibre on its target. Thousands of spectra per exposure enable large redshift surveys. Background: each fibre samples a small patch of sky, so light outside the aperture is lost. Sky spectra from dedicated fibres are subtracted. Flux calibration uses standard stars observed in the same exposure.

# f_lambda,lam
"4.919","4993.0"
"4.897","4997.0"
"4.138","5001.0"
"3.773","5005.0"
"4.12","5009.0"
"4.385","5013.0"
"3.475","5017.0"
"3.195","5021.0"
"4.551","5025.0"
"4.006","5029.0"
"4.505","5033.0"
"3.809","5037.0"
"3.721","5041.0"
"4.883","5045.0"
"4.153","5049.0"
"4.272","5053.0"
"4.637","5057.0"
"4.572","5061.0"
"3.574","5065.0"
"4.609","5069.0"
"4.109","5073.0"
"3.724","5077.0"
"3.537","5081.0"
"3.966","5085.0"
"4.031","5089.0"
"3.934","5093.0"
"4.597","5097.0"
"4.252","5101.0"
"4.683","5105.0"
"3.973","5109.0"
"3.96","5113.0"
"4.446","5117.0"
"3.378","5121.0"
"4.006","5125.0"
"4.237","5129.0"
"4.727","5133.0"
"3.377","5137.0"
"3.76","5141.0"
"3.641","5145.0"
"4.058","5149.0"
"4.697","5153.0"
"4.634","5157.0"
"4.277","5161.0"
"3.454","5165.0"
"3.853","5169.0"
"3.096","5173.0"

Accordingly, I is 0.9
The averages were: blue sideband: 4.31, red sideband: 4.06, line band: 4.08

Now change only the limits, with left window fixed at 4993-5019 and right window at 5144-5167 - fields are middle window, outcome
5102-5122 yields 0.1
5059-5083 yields 0.9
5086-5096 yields 0.3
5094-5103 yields -0.4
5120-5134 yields 0.2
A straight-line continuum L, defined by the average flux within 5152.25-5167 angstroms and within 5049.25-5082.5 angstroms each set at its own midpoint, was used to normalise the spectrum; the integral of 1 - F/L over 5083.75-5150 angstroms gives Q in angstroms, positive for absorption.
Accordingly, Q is 2.0 angstroms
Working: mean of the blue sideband 4.14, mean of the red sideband 4.23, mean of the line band 4.06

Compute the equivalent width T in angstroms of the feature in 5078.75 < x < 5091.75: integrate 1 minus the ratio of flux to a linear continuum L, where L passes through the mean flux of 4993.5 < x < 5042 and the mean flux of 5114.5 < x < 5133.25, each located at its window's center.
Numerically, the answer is 0.8 angstroms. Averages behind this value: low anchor 4.08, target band 3.85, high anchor 4.1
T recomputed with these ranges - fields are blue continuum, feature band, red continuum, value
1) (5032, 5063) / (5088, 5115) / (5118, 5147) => -1.09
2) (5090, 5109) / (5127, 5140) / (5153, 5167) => 0.50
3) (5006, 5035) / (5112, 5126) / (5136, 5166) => 0.29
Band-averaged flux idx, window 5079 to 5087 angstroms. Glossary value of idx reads 3.75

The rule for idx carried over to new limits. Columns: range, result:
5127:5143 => 4.03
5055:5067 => 4.26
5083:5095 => 3.98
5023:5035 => 4.35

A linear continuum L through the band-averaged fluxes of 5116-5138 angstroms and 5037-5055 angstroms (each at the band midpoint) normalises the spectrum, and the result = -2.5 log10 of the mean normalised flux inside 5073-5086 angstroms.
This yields 0.10 mag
